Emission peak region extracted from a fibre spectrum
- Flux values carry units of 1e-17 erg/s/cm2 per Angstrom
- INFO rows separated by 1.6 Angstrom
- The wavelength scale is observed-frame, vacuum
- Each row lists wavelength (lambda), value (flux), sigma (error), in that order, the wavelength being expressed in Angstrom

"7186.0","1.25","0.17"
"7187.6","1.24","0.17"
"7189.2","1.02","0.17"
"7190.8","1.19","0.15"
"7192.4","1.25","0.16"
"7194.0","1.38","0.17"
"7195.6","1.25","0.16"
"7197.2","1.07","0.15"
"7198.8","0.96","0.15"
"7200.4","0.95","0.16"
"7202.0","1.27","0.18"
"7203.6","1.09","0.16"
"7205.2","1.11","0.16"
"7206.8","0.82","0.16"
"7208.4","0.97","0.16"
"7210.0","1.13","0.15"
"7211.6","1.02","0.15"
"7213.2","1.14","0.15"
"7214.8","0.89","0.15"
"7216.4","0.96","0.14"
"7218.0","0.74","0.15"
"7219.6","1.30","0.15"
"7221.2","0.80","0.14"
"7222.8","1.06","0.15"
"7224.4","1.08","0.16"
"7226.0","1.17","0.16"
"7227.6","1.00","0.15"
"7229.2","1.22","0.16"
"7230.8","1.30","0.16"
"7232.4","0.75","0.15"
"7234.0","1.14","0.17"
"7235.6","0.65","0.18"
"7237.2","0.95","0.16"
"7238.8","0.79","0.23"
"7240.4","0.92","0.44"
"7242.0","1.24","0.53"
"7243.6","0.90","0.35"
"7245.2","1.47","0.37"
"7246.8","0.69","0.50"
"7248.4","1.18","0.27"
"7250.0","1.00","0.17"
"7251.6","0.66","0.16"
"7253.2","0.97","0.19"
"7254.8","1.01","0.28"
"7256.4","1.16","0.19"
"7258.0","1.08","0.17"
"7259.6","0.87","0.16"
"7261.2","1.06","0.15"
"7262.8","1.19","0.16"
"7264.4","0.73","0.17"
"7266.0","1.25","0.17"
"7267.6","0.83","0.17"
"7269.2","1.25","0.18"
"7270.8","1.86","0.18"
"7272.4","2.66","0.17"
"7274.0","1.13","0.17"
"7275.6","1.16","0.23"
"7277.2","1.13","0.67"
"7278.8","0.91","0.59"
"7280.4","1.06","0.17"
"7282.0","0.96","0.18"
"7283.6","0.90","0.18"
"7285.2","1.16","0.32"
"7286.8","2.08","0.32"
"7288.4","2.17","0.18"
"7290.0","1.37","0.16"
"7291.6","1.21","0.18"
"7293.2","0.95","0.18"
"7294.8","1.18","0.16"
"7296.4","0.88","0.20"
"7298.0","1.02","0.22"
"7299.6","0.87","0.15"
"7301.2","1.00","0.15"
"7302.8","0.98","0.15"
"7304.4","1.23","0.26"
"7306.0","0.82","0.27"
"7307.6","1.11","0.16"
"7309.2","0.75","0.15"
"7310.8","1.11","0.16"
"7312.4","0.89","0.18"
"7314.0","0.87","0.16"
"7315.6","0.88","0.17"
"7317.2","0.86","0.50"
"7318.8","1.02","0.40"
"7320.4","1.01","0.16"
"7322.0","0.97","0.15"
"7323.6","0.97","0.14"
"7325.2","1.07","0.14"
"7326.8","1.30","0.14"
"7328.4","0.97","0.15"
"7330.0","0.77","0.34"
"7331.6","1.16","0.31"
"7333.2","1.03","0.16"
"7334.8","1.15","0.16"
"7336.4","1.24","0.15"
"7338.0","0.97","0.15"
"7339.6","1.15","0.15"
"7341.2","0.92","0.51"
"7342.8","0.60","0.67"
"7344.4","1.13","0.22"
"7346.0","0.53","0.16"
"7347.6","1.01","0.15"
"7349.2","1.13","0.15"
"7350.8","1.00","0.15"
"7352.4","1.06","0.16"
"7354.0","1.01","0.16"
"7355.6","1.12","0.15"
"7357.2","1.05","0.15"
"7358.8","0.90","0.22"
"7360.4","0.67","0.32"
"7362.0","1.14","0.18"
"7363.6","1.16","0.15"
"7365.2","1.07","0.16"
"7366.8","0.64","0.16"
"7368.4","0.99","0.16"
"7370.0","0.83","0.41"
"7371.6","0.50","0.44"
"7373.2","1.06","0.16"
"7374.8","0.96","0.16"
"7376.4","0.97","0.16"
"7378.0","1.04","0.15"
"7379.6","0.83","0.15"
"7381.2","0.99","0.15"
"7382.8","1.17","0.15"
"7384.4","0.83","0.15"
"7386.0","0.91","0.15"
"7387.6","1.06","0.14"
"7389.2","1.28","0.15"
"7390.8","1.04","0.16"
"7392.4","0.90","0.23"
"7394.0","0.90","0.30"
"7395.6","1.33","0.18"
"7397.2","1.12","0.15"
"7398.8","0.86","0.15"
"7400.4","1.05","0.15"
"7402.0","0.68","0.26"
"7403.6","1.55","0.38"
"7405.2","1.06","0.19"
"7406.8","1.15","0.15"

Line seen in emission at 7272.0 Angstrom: [S II]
